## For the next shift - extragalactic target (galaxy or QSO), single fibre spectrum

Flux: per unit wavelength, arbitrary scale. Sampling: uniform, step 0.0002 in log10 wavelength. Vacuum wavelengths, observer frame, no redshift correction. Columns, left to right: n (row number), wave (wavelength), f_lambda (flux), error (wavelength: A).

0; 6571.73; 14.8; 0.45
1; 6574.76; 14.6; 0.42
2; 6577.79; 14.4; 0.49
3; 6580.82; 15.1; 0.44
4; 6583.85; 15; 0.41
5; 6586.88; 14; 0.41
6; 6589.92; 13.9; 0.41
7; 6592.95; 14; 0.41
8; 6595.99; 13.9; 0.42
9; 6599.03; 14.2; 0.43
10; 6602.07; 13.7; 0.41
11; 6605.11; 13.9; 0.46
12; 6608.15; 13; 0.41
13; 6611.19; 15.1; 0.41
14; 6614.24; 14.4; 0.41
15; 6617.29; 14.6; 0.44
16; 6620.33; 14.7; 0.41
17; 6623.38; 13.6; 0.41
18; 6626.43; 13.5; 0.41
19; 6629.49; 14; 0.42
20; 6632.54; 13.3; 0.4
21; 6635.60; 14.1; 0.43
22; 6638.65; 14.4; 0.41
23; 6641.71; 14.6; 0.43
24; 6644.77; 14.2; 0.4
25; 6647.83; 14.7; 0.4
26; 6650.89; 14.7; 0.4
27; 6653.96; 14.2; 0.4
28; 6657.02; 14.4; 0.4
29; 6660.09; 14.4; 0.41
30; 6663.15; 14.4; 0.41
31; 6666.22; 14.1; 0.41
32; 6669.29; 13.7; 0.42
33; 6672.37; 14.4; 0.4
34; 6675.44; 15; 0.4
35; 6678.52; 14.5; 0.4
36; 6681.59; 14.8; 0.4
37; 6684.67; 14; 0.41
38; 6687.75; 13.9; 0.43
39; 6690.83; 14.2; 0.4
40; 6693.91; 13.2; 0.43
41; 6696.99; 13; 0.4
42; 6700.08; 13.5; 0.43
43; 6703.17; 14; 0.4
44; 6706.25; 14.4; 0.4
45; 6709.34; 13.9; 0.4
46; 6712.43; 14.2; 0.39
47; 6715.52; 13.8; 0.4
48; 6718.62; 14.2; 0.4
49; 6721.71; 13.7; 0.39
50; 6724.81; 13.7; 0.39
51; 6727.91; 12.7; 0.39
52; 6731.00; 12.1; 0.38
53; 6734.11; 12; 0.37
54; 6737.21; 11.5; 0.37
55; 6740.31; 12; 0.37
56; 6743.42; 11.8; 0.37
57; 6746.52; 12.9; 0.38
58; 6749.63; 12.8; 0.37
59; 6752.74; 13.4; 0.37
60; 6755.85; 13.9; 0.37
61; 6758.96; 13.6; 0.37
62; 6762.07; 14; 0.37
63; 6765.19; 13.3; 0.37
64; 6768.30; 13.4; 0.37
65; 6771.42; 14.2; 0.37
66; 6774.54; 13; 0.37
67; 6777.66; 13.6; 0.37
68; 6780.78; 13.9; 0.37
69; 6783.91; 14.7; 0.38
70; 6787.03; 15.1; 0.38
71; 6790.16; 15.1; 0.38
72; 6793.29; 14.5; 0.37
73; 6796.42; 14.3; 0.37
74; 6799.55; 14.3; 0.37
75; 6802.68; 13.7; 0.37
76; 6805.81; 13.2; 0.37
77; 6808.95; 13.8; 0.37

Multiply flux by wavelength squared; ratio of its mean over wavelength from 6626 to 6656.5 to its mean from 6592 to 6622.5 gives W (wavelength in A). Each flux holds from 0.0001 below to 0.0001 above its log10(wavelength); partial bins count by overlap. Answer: 1.0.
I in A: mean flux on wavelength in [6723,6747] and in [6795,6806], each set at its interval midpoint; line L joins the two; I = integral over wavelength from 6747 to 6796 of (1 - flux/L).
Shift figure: -2.4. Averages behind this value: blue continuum 12.3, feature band 13.9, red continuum 14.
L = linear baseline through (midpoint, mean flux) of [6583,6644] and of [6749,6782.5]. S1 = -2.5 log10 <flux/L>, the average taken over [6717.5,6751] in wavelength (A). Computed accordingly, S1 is 0.09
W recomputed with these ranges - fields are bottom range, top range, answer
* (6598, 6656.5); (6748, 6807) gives 1.03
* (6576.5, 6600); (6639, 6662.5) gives 1.03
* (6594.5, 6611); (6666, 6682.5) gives 1.06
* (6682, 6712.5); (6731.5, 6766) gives 0.94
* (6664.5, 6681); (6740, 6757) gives 0.91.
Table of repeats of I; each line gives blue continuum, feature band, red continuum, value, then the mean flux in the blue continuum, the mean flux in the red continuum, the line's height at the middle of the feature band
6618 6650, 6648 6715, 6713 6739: -2.9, 14.1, 13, 13.5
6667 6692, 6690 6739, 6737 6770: 1.2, 14.3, 13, 13.7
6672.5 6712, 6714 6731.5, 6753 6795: 0.7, 14.1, 14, 14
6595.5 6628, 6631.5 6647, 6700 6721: -0.1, 14.1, 14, 14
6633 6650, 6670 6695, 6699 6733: -0.5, 14.3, 13.6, 14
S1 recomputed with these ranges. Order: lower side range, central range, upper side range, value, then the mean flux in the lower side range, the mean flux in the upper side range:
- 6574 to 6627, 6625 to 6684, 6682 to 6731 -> -0.02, 14.2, 13.7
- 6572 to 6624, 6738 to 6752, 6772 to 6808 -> 0.14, 14.3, 14.1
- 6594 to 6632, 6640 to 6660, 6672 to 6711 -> -0.03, 14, 14.1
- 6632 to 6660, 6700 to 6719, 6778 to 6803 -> 0.03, 14.3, 14.4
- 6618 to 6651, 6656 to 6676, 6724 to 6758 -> -0.05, 14.2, 12.6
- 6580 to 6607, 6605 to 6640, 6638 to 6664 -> 0.02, 14.1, 14.4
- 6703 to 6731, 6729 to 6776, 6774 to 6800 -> 0.09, 13.7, 14.3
